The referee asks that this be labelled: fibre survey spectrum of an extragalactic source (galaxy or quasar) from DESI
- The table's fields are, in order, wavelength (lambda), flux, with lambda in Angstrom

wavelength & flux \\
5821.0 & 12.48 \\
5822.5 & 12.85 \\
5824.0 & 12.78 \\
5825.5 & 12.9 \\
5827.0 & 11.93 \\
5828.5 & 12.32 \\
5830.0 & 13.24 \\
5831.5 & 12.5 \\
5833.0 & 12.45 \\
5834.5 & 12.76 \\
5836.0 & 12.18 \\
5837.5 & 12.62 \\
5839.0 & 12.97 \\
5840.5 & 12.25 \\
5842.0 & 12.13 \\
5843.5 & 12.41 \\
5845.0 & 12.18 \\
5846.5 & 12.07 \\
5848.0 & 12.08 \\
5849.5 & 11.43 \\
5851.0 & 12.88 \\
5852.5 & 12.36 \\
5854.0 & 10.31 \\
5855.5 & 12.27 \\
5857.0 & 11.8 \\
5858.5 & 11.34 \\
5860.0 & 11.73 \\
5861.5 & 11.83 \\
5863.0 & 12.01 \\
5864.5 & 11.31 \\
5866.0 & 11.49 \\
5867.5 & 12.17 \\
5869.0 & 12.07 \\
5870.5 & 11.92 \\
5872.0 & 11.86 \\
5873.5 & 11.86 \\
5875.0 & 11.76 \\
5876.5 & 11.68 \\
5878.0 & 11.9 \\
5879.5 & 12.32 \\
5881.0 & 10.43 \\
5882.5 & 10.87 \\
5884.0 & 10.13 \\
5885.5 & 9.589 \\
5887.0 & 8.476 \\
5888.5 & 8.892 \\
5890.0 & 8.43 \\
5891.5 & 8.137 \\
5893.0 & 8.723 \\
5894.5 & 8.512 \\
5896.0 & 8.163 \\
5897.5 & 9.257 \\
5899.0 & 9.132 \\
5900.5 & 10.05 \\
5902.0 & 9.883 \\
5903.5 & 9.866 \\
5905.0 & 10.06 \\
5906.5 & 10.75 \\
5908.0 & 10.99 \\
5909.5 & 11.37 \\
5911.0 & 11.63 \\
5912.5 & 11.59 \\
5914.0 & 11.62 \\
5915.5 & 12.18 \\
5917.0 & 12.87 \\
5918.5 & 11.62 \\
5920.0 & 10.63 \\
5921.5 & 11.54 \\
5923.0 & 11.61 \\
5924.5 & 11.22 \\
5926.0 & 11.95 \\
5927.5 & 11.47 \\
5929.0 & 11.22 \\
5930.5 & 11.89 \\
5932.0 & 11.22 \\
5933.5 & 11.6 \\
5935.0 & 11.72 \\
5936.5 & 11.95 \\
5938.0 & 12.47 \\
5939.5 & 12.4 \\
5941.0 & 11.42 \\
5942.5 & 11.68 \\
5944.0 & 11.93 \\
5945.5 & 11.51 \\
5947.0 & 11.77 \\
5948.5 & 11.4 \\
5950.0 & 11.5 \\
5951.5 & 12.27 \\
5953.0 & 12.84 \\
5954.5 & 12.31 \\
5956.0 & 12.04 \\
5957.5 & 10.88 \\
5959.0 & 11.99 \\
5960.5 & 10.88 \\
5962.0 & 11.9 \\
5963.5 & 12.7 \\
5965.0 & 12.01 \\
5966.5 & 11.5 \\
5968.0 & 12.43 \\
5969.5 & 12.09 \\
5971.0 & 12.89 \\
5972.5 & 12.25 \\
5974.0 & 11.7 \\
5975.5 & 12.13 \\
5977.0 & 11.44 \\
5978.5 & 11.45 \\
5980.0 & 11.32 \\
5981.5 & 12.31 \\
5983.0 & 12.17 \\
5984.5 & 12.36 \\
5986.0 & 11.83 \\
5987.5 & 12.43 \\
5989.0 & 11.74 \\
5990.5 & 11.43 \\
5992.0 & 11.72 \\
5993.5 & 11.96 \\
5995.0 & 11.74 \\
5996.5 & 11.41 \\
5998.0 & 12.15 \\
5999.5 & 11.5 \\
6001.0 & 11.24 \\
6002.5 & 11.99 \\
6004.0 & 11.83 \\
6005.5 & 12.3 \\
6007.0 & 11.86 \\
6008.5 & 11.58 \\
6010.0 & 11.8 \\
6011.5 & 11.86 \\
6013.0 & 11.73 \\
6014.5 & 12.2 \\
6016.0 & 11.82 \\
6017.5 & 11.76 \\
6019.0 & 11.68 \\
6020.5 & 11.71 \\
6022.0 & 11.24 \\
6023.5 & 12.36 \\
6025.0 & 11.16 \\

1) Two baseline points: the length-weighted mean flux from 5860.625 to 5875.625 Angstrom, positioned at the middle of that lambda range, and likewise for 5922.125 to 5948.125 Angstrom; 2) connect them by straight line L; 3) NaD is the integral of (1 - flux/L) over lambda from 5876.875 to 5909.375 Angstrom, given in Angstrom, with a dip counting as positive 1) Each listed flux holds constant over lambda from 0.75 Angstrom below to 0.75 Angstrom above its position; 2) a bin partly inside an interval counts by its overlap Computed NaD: 5.5 Angstrom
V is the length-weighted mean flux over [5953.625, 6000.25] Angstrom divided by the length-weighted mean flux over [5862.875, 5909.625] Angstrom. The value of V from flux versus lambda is 1.14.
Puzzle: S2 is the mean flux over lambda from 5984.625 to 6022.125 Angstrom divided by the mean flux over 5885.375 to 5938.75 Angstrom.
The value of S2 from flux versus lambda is 1.1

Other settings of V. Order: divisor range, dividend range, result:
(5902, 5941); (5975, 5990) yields 1.04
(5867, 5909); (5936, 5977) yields 1.16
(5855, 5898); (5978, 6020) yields 1.10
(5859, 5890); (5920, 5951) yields 1.05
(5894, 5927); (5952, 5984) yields 1.11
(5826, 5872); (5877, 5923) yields 0.86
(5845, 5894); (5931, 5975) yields 1.07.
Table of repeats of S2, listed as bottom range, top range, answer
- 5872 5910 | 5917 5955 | 1.17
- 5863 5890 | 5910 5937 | 1.05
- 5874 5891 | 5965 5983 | 1.15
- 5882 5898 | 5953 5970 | 1.33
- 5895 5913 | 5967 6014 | 1.17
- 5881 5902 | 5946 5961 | 1.29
